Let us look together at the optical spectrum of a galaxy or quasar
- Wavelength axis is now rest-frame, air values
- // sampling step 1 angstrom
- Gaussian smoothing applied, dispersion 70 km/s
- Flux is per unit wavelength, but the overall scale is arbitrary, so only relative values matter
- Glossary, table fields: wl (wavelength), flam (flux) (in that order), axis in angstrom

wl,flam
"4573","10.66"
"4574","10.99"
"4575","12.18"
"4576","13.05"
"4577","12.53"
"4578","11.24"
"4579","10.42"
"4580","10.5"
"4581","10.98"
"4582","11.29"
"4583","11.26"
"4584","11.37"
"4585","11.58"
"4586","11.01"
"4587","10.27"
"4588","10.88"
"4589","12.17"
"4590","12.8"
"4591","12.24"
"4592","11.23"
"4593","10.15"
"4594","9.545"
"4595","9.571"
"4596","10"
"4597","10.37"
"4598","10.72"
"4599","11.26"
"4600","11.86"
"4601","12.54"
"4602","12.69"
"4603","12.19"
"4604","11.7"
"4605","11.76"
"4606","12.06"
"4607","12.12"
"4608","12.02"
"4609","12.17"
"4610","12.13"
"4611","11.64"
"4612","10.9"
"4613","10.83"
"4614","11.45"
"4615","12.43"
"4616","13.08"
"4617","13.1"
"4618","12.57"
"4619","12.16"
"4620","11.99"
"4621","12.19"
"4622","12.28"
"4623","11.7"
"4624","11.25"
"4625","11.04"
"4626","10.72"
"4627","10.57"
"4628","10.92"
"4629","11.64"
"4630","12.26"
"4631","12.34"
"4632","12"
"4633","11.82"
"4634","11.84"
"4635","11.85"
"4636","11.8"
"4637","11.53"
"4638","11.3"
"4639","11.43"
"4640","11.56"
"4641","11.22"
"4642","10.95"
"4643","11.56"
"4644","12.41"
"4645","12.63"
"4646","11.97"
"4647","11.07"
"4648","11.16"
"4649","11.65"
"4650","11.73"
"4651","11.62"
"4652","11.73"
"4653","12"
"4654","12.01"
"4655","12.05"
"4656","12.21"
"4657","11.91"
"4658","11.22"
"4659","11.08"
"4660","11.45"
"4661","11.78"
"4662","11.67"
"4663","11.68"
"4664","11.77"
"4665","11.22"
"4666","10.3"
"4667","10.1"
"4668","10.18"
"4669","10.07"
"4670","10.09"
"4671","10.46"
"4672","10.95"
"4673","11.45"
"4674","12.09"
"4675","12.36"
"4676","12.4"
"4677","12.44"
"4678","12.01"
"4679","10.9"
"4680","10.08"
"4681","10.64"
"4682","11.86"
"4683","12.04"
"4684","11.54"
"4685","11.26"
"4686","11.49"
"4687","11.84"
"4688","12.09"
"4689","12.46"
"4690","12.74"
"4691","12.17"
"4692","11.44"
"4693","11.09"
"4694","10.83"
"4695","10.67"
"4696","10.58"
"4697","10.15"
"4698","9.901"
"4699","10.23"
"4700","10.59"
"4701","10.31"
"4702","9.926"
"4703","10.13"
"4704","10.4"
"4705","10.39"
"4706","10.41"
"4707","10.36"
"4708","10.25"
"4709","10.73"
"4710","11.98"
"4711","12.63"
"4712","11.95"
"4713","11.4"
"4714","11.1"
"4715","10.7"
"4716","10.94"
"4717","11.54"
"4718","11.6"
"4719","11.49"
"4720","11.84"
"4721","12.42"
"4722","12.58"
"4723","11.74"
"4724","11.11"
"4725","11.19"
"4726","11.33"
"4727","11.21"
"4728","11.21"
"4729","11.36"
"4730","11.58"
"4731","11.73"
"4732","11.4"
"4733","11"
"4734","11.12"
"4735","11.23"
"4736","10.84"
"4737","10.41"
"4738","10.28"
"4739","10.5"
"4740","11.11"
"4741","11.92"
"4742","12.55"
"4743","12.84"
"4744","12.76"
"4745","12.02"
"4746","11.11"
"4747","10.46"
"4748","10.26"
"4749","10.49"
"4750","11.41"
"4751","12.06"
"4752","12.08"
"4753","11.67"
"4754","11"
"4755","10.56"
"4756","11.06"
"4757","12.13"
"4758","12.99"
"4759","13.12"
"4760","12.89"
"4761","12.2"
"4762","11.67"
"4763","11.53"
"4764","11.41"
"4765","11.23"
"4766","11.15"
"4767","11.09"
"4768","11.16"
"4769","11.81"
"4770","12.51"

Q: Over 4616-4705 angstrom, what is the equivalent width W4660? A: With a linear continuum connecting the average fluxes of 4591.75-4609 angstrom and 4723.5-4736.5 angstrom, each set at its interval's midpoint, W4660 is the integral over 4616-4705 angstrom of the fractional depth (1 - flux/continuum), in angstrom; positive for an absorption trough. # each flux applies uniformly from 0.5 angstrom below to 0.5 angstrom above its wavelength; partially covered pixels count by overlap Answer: -1.18 angstrom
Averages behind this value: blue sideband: 11.3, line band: 11.4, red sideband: 11.3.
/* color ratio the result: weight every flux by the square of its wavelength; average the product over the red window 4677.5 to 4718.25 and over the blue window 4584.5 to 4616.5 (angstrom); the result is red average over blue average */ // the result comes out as 1.0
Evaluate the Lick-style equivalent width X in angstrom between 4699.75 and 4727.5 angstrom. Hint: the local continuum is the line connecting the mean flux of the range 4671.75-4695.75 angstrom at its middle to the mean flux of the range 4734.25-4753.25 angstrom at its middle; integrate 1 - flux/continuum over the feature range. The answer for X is 0.8 angstrom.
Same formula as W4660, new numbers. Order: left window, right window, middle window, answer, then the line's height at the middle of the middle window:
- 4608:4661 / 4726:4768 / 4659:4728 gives 2.3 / 11.6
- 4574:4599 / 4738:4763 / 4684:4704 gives 0.8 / 11.5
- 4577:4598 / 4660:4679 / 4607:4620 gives -1.1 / 11.1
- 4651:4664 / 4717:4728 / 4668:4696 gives 0.6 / 11.7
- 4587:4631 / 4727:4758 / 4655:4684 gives 0.4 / 11.5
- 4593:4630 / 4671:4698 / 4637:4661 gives -0.3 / 11.5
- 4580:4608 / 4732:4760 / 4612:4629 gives -0.6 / 11.3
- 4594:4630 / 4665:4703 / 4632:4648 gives -0.3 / 11.4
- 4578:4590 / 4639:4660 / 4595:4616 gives -0.6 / 11.3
